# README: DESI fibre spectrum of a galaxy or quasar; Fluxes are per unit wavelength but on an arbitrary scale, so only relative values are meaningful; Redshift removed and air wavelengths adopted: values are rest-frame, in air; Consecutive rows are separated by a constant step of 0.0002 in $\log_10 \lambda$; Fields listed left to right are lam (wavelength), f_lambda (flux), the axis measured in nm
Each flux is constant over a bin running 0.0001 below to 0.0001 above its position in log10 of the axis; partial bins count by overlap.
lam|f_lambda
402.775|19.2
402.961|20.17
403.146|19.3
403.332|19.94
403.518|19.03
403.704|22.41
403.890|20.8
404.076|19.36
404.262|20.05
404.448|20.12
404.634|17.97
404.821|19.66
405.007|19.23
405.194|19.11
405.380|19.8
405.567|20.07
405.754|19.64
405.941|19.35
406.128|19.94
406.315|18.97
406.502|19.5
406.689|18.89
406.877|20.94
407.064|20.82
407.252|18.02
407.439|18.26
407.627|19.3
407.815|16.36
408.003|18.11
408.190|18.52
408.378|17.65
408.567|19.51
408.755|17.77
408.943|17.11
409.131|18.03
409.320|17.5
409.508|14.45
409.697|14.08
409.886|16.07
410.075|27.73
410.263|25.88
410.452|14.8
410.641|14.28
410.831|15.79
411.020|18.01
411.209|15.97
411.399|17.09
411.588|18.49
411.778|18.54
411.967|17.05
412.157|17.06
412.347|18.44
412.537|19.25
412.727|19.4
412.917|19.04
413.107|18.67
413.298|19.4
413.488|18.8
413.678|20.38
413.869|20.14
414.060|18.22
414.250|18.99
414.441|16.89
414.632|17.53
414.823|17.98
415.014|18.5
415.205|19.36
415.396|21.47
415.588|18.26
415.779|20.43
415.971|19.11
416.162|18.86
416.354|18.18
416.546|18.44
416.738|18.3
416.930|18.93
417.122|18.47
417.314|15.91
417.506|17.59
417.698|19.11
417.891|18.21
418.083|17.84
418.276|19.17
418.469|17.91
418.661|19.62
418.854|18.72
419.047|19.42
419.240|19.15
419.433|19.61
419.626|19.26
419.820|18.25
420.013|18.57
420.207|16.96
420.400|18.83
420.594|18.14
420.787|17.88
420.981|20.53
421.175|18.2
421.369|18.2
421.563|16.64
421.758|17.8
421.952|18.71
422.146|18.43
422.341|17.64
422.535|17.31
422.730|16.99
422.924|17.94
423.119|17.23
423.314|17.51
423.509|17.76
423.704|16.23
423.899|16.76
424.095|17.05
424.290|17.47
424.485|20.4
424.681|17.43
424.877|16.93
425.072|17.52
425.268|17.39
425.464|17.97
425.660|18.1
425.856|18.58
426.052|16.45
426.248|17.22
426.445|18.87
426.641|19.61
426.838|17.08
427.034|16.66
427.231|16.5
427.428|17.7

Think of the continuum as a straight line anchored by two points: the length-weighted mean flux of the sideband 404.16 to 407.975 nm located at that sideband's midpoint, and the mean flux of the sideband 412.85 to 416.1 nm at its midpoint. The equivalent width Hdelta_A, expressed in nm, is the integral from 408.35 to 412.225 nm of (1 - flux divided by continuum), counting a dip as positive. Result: 0.28 nm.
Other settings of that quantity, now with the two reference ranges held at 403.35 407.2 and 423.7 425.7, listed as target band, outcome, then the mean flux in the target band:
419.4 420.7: -0.024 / 18.5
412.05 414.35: -0.010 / 19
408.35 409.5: 0.100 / 17.7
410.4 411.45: 0.172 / 16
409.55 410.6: 0.003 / 19.2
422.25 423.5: 0.025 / 17.5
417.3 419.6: -0.042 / 18.6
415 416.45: -0.055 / 19.3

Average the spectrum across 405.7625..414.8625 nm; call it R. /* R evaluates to 18.4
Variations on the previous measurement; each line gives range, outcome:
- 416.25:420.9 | 18.4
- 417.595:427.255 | 18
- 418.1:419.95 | 19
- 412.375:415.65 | 19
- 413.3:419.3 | 18.7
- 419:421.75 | 18.5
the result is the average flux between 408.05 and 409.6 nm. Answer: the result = 17.6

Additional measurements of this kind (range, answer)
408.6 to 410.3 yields 18.5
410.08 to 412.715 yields 18.1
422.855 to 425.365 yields 17.5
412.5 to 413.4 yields 19.1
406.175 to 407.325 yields 19.6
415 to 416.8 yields 19.1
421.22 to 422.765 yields 17.8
